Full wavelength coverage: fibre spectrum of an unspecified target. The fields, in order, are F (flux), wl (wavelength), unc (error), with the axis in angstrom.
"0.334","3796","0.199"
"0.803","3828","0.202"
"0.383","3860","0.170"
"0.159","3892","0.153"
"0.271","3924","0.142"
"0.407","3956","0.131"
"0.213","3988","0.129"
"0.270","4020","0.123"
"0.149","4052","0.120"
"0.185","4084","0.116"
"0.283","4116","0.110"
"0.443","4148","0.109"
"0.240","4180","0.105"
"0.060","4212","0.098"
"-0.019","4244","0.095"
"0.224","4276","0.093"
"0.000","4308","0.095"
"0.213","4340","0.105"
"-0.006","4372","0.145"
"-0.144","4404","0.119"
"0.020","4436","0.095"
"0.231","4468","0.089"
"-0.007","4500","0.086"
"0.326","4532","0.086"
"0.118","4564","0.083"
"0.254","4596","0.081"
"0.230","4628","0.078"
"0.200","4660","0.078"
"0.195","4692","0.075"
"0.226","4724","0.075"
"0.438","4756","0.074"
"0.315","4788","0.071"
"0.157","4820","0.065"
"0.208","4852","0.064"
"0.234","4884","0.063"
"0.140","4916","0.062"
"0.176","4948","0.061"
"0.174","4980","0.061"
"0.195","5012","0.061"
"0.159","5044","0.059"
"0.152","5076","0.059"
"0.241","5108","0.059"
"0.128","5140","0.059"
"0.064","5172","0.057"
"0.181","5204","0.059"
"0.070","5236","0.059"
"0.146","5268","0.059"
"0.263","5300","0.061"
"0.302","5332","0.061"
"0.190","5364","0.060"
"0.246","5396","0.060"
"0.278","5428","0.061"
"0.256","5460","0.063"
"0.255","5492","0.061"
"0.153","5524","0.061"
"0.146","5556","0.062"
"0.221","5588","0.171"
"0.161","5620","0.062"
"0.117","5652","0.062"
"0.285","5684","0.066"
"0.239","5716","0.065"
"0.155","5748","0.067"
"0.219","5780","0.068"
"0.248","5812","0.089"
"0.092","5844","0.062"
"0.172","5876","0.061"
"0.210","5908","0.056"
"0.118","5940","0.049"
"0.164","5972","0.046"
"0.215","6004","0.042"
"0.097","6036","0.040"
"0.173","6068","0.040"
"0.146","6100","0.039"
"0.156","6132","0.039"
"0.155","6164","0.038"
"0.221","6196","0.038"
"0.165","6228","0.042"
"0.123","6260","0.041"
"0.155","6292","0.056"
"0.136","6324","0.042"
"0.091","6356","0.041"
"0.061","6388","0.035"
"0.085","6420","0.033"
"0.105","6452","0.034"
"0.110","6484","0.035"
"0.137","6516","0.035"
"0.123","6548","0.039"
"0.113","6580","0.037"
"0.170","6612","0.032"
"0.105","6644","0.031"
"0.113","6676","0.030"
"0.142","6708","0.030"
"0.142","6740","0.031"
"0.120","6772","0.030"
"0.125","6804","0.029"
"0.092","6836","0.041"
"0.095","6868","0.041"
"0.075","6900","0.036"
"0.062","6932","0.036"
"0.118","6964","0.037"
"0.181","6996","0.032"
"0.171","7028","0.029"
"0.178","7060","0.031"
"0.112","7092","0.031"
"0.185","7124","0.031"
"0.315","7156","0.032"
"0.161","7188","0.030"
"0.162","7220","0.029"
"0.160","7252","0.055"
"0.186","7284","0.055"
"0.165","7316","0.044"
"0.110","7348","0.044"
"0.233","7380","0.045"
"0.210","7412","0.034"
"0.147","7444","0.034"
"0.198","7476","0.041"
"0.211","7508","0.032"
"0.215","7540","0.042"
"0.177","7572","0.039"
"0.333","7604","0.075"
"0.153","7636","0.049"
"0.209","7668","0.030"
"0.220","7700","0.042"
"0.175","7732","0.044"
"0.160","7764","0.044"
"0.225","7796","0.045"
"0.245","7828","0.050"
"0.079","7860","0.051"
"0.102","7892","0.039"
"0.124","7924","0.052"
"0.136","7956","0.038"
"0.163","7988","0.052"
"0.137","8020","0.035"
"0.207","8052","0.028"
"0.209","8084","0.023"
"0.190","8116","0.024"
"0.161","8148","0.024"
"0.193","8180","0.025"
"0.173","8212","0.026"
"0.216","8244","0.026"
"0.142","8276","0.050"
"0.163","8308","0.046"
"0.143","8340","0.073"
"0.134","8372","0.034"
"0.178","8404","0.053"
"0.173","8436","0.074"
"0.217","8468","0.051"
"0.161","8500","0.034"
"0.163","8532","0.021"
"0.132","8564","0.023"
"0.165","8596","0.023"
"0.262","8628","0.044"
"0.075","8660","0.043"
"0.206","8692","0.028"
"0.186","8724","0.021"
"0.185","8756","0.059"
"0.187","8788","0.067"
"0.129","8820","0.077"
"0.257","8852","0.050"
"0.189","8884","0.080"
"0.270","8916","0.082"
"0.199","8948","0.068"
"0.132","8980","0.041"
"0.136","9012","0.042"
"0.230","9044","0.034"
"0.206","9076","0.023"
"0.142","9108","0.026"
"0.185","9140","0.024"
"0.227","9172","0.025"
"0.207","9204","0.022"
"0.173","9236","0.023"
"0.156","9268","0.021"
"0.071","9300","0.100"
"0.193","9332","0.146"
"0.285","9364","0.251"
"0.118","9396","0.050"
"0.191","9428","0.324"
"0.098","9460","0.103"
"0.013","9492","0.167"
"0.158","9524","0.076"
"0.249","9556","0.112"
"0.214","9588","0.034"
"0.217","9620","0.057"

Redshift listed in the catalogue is 0.92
